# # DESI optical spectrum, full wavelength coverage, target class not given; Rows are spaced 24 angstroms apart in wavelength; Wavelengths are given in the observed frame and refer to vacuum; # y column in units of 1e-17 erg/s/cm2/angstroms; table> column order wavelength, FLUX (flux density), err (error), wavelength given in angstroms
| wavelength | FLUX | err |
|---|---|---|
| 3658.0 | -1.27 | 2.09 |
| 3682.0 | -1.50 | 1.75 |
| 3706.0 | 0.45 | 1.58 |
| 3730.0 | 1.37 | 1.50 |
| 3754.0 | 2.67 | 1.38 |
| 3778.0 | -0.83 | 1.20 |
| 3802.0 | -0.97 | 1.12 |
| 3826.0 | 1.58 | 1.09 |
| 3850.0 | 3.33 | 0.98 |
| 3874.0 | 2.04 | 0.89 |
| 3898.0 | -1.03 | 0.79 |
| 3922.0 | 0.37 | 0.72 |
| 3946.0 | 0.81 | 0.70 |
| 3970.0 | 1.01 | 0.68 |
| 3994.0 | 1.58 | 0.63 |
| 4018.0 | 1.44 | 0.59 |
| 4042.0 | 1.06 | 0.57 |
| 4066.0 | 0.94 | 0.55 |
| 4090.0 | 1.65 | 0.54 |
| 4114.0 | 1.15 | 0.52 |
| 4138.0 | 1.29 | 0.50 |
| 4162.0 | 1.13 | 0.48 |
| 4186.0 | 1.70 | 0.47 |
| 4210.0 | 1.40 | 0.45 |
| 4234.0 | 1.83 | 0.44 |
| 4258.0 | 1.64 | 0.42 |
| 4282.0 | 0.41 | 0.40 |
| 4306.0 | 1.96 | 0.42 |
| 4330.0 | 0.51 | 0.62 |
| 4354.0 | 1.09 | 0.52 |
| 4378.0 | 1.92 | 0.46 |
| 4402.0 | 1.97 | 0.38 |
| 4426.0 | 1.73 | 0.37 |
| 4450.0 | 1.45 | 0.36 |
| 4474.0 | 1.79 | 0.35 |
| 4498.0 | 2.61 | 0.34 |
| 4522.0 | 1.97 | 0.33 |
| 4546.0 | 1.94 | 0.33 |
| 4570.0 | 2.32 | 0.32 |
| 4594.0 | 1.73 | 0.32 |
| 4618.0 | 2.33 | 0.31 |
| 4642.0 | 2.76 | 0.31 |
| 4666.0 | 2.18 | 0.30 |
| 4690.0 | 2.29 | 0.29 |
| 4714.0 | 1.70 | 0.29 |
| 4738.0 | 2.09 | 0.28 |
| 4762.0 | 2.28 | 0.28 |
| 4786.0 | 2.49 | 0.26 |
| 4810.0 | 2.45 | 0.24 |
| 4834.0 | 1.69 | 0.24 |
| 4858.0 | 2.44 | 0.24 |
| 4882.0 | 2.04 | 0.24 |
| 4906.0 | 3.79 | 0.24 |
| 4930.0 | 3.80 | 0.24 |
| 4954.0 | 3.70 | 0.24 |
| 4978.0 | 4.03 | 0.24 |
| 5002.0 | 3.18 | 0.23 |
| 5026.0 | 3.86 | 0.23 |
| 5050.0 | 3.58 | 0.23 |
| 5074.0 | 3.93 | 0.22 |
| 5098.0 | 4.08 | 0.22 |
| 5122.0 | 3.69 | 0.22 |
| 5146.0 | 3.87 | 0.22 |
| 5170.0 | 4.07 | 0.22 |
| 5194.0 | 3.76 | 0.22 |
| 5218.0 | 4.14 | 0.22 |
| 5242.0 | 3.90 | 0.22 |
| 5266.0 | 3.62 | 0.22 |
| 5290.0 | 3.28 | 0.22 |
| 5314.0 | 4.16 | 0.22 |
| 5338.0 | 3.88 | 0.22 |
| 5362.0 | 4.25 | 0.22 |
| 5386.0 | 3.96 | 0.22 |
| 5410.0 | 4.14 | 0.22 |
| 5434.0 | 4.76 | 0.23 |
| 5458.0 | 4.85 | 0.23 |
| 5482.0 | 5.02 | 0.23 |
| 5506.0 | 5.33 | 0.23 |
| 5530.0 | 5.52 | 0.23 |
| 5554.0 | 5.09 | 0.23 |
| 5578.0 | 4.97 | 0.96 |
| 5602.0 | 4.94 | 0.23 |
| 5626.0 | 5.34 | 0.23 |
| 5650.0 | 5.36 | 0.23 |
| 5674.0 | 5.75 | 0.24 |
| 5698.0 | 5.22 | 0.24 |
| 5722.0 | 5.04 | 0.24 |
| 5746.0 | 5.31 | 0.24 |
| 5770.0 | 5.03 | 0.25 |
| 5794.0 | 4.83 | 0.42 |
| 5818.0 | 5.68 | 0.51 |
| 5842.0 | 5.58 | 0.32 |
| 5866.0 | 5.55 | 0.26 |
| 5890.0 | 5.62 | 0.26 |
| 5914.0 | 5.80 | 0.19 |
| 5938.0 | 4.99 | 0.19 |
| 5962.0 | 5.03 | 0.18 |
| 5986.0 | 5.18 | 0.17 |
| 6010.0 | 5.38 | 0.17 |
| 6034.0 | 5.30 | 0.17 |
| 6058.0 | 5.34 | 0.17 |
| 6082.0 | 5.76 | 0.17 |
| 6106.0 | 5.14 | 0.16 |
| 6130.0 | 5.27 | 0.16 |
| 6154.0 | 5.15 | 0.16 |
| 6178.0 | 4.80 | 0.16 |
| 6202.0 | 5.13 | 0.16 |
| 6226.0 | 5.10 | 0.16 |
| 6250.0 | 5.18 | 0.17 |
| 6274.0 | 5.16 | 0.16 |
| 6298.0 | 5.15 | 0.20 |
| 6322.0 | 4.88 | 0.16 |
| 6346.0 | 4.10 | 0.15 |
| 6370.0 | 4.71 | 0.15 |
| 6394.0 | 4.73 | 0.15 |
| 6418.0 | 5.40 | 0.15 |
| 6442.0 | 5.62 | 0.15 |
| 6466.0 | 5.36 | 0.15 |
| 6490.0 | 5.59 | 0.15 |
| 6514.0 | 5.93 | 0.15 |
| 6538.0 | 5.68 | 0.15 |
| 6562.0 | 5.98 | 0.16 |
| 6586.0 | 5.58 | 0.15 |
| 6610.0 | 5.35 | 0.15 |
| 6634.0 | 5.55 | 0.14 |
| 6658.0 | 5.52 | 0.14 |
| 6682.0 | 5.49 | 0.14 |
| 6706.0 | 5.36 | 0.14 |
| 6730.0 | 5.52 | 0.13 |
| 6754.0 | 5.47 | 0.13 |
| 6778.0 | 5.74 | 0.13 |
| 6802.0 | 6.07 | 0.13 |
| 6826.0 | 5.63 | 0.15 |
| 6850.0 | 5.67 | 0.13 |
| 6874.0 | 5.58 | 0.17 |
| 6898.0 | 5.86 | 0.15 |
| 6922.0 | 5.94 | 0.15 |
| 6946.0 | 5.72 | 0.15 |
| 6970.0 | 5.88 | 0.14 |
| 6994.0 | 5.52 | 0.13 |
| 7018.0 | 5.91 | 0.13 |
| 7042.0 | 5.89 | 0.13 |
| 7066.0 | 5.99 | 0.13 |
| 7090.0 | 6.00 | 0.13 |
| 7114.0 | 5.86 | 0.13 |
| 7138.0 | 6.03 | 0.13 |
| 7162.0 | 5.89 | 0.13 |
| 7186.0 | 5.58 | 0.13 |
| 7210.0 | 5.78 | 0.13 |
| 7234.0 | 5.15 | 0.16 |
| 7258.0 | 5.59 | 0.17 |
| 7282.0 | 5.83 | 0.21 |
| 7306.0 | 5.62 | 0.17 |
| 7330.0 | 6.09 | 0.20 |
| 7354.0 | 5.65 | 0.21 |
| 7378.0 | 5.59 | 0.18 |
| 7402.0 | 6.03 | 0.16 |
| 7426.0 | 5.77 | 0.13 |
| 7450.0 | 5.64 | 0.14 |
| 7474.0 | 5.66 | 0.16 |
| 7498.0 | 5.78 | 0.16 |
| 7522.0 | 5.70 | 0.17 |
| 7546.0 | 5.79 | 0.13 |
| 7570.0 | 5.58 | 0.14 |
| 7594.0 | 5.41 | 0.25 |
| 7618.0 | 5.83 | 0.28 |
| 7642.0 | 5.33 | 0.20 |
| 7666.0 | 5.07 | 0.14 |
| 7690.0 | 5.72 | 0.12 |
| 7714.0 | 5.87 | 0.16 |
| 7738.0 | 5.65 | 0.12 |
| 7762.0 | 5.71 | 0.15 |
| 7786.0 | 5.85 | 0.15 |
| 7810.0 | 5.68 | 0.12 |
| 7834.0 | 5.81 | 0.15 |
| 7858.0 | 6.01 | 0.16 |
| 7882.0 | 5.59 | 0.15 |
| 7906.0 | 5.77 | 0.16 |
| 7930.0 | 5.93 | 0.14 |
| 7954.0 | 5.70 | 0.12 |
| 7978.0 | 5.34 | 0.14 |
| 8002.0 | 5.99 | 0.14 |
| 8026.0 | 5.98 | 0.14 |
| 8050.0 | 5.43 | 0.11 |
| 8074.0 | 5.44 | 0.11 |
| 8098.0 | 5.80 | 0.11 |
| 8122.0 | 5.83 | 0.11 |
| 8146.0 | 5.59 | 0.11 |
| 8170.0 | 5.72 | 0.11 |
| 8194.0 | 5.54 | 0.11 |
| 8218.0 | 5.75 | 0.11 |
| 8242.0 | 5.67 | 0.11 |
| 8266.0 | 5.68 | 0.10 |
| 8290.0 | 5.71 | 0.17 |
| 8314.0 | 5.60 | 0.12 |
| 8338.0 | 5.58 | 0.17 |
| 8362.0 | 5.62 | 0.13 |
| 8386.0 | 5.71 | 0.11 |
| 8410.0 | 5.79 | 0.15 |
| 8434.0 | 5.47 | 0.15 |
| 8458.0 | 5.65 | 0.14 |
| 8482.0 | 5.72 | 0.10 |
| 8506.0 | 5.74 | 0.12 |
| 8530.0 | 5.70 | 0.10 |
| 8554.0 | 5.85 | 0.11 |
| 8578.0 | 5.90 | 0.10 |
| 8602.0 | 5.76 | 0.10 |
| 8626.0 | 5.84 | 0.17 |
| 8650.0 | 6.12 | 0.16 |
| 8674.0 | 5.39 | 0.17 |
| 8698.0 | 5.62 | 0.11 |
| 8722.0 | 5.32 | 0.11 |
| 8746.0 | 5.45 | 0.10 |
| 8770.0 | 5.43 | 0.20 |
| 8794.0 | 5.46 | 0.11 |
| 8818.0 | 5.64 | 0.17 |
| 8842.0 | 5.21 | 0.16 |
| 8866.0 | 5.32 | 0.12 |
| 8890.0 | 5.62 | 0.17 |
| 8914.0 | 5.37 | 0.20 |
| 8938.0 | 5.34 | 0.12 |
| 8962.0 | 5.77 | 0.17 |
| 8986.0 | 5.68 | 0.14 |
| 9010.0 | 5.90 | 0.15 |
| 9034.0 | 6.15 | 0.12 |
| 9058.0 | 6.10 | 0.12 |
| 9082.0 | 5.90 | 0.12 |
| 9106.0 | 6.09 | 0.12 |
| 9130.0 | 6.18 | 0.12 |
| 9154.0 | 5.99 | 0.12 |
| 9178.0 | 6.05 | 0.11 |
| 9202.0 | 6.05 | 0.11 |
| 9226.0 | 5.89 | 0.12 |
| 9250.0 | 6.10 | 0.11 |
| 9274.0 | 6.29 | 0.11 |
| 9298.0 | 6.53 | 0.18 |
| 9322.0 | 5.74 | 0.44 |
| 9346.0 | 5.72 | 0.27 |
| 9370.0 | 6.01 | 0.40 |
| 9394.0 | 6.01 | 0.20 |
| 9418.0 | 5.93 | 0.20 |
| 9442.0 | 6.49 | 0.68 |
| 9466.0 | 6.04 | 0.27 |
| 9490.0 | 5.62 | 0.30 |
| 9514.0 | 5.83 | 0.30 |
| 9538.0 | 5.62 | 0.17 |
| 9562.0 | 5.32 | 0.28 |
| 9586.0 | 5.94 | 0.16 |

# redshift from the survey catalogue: 0.23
